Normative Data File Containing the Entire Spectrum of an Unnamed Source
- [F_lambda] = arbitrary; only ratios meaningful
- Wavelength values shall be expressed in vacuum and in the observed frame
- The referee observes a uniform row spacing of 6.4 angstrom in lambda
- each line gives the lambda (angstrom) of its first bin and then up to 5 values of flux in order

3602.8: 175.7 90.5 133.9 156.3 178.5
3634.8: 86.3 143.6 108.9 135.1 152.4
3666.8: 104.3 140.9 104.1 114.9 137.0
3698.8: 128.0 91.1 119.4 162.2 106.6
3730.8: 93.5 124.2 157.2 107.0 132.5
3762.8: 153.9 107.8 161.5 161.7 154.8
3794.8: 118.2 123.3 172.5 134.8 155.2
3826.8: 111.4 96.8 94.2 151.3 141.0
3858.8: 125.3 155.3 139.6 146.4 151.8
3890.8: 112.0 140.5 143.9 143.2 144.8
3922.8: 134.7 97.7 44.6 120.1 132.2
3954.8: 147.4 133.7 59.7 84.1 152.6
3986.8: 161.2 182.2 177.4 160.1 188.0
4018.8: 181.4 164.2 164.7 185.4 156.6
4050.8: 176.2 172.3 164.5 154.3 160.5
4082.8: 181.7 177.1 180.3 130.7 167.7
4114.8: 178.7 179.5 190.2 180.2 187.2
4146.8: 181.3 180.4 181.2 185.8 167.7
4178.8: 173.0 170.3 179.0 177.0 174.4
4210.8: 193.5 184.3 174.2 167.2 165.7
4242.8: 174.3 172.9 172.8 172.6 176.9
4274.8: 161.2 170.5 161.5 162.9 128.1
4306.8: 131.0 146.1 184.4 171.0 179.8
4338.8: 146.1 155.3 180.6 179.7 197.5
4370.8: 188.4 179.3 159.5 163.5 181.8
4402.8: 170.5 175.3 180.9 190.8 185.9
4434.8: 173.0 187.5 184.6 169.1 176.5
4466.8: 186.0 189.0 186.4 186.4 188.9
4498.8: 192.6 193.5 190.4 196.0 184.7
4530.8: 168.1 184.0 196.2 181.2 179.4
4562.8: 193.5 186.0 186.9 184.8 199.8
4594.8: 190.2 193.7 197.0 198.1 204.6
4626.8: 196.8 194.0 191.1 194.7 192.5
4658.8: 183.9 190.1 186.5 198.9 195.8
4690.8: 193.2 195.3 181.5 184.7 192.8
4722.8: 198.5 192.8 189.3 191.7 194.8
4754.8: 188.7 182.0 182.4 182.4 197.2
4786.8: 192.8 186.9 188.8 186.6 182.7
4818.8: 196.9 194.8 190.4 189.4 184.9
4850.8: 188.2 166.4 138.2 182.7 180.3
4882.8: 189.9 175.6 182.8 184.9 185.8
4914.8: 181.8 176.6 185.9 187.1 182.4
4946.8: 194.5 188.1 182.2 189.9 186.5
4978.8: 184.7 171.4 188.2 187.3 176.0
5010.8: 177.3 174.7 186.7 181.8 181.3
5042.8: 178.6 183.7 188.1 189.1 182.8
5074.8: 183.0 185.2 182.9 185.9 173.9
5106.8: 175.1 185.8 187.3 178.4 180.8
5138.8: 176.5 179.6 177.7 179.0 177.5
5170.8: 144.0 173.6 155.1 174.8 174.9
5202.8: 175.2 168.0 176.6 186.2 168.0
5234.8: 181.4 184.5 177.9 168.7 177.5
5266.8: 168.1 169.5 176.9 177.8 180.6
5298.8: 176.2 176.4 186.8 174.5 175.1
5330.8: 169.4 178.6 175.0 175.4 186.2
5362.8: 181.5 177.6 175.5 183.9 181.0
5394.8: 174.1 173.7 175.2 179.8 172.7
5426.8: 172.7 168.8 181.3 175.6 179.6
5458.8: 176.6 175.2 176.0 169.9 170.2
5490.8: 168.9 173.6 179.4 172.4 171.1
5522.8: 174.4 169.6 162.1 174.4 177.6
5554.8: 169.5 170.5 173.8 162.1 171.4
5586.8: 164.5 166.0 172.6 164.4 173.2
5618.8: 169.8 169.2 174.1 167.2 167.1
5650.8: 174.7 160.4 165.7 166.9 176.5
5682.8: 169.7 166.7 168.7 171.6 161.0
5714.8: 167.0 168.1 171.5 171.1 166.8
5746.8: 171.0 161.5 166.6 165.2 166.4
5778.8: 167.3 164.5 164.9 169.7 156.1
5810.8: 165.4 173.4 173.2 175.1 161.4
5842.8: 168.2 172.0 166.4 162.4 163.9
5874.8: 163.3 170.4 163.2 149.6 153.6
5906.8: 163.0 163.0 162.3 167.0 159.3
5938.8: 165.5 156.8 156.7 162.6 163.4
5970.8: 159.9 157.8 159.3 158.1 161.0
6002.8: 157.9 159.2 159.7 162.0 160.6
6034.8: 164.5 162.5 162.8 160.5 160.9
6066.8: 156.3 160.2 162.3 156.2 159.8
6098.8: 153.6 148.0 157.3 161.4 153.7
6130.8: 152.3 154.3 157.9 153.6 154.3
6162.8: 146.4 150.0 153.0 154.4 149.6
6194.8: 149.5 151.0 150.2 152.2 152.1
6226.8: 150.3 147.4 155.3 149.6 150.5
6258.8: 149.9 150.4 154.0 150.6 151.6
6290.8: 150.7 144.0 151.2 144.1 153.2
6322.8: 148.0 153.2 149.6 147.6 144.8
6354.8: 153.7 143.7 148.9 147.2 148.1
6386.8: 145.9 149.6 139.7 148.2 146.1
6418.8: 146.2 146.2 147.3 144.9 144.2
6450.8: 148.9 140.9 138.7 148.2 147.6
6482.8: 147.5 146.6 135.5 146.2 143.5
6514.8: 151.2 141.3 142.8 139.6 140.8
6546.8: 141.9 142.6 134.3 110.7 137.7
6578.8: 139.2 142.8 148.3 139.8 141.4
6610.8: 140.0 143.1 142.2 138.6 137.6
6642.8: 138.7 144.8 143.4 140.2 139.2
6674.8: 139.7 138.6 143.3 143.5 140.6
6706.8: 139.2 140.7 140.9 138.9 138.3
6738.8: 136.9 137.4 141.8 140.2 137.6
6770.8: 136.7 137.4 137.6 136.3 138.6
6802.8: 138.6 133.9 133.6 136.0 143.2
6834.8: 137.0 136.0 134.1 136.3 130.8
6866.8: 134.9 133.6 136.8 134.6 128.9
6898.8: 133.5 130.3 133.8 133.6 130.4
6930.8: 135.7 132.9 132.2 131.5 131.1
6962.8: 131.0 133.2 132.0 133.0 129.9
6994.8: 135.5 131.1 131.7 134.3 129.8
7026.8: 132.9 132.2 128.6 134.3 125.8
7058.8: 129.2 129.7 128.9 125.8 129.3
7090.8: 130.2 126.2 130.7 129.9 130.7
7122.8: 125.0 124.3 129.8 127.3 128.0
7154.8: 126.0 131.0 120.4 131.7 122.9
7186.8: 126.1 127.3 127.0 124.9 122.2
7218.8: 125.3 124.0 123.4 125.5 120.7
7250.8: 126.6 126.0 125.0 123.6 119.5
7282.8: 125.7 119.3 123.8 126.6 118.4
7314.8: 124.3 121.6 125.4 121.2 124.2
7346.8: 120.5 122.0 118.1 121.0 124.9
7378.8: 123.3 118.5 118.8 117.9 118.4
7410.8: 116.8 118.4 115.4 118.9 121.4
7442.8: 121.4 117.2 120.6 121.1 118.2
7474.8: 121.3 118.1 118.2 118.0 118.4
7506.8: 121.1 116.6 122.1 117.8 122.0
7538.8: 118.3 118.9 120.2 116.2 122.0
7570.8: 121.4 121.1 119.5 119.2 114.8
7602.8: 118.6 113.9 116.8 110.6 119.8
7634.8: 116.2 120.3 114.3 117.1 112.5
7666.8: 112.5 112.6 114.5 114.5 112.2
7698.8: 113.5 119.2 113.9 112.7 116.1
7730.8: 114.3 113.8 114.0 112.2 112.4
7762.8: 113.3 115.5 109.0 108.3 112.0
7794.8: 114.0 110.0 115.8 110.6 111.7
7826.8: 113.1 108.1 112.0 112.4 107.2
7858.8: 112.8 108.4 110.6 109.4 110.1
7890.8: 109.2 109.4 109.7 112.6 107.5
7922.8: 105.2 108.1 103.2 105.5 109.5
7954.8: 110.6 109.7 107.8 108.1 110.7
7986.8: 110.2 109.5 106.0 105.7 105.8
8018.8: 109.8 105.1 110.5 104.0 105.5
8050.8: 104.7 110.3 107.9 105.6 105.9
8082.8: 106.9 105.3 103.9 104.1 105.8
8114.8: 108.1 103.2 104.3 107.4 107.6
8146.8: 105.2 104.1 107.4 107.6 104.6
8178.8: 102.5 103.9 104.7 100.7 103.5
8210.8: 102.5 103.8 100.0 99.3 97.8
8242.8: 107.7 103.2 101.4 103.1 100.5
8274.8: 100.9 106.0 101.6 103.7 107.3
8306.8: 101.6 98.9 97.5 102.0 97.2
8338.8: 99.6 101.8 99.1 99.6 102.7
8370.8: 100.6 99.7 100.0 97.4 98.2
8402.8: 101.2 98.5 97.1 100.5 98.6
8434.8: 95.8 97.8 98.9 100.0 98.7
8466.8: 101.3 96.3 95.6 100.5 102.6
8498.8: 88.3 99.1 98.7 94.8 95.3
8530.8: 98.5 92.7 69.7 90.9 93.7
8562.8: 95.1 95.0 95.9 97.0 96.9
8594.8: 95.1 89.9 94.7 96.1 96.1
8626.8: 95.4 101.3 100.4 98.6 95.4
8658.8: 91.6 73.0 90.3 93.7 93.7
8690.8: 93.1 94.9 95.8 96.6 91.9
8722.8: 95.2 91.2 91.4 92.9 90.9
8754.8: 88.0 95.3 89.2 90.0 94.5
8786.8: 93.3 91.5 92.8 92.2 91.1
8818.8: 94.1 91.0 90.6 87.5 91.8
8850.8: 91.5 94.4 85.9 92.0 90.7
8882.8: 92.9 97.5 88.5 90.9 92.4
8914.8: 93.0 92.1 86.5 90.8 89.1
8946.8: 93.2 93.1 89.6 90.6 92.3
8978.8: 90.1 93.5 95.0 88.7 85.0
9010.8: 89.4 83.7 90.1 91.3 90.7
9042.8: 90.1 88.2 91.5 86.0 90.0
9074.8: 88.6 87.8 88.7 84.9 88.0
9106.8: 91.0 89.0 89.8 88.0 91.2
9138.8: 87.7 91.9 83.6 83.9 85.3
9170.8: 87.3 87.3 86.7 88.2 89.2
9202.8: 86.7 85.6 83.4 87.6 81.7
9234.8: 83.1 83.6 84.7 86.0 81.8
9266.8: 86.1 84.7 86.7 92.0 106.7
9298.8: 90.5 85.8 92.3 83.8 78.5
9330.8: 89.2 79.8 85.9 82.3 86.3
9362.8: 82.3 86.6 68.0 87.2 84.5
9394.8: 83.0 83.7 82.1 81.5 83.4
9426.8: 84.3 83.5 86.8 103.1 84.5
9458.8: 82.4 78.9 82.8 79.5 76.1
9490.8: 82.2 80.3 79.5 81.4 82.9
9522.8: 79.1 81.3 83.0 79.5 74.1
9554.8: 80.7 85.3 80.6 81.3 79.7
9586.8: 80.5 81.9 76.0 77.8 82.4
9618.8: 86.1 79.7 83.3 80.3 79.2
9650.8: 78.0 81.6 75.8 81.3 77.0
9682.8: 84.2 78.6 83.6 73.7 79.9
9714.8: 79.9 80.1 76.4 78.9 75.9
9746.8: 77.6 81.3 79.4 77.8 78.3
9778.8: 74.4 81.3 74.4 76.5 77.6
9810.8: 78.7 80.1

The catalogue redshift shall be 0.00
